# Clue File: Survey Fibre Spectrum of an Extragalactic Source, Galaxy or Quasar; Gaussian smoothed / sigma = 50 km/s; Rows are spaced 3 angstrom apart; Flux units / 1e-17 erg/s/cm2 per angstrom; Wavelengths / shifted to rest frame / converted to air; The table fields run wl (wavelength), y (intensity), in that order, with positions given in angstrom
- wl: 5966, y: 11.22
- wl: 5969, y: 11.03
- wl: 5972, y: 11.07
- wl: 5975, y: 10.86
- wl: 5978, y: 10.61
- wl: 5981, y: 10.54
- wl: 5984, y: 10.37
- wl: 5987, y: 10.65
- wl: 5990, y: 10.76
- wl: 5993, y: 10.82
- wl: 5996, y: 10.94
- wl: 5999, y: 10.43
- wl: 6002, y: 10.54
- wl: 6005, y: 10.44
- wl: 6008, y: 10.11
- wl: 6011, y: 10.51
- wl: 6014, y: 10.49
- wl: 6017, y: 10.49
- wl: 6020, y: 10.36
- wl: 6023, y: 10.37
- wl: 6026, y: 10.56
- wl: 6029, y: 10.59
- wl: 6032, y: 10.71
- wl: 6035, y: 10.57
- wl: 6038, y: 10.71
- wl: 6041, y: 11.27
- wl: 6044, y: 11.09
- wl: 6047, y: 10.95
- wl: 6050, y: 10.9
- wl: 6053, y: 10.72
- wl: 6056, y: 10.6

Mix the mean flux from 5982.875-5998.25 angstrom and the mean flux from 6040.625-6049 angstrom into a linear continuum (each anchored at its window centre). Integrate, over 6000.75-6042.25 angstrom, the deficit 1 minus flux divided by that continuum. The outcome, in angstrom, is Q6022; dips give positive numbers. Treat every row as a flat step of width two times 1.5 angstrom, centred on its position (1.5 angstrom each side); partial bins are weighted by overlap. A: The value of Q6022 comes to 1.39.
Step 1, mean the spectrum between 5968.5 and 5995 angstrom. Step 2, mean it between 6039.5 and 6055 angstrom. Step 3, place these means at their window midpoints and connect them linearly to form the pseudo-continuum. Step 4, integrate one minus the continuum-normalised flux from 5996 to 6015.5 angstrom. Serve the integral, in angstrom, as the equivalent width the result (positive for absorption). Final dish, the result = 0.7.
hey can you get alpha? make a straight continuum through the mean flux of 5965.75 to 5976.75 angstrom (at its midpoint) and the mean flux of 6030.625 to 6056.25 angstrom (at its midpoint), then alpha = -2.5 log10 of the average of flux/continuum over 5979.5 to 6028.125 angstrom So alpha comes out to 0.04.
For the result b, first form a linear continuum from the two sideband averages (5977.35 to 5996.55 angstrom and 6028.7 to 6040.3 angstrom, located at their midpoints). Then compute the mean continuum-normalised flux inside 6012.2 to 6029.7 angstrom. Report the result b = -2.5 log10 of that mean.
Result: 0.02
